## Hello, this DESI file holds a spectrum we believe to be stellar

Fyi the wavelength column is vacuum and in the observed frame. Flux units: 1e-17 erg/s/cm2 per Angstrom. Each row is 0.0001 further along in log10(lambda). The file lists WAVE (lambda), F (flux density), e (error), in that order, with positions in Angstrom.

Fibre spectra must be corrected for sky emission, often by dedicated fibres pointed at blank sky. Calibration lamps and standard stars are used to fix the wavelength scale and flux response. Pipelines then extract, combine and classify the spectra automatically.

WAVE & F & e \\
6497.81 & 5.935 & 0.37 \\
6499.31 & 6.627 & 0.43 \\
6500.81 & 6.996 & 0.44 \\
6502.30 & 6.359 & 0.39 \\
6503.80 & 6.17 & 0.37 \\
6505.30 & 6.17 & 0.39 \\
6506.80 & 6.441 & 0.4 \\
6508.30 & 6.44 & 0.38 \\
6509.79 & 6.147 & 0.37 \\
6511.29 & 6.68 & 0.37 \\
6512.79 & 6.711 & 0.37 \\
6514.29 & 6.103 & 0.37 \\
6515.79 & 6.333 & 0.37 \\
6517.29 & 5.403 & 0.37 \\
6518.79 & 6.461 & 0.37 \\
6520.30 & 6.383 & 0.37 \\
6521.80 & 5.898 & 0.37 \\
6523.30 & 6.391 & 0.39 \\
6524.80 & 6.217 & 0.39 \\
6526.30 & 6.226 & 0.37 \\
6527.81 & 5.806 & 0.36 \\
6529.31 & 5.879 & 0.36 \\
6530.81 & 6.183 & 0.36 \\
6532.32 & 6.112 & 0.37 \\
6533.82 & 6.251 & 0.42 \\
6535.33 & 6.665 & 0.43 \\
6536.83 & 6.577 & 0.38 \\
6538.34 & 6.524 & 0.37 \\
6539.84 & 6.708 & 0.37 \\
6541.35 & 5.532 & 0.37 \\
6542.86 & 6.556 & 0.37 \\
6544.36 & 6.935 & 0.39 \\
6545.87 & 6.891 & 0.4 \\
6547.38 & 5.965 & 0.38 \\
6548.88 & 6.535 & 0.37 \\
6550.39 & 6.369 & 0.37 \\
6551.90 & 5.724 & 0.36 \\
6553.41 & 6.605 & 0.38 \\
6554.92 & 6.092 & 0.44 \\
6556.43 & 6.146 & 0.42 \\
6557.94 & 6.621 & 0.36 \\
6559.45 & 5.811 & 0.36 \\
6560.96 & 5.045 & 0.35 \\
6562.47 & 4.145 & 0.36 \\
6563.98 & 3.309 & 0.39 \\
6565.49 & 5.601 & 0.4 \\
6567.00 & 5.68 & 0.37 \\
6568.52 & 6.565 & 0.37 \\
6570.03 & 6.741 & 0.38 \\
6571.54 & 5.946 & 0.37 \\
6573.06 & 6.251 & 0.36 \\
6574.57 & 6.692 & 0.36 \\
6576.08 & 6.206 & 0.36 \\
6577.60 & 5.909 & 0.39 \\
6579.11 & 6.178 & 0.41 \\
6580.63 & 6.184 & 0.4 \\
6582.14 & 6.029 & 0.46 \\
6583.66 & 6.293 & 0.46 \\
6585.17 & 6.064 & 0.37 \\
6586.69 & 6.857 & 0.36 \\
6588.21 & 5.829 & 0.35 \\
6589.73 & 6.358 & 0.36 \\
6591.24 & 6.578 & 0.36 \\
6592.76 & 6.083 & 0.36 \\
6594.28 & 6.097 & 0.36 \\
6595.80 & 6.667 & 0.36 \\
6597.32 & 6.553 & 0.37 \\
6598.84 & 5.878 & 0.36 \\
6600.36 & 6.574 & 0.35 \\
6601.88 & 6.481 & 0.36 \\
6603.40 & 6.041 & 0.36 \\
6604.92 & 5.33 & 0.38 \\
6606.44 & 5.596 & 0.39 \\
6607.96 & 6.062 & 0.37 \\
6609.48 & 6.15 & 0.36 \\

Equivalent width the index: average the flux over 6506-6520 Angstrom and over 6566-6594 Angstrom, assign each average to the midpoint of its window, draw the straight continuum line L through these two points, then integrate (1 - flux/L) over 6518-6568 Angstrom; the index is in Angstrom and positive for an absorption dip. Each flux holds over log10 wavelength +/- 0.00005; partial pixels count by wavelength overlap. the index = 1.7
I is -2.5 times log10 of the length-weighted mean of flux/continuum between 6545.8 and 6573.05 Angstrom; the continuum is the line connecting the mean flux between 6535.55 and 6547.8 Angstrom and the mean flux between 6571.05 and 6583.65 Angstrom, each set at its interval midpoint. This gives 0.08 mag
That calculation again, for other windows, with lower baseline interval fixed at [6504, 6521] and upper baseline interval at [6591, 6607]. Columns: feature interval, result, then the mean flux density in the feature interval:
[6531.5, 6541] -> -0.029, 6.43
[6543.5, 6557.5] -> -0.024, 6.37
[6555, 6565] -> 0.183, 5.25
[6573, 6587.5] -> -0.013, 6.27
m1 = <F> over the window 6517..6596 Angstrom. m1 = 6.13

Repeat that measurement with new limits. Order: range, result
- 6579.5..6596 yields 6.26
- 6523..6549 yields 6.33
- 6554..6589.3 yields 5.93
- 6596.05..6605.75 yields 6.17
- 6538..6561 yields 6.29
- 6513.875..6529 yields 6.11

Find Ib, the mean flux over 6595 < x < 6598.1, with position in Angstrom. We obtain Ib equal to 6.59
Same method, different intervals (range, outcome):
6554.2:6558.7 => 6.29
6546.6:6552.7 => 6.15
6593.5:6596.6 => 6.37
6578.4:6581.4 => 6.18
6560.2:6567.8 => 4.76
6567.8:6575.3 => 6.44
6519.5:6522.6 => 6.14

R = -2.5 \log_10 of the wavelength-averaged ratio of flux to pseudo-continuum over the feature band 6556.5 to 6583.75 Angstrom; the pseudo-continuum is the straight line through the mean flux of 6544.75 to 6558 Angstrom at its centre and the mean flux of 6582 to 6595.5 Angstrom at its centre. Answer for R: 0.08 mag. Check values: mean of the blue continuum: 6.33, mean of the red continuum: 6.26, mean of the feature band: 5.84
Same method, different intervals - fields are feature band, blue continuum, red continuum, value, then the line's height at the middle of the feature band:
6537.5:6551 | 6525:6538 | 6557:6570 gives -0.10 mag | 5.91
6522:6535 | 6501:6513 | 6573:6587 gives 0.04 mag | 6.36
